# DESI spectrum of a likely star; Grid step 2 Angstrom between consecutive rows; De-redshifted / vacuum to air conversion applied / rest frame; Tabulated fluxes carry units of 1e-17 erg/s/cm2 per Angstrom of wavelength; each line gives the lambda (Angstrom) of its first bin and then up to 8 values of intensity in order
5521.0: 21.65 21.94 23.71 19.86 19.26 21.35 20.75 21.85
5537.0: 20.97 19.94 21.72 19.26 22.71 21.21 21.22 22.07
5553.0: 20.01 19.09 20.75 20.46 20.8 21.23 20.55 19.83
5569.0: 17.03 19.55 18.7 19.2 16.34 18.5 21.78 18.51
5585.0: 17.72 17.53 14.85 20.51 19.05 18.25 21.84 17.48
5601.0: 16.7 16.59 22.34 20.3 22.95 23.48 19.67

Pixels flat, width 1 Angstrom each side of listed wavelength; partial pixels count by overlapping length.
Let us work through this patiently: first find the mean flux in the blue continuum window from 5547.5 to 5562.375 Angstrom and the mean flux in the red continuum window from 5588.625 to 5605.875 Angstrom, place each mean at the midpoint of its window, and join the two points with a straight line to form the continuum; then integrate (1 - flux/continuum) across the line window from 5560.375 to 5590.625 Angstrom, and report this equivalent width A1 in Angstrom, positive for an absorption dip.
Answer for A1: 1.4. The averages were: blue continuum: 20.7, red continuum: 18.7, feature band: 18.8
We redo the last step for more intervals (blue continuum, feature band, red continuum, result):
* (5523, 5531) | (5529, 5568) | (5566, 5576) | -1.53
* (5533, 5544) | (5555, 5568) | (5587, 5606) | -0.39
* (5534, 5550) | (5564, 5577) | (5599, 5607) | 0.67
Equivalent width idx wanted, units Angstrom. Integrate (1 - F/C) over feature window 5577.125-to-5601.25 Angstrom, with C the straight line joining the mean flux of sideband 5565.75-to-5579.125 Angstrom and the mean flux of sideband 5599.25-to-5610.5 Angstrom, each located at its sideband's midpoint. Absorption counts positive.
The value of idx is 0.8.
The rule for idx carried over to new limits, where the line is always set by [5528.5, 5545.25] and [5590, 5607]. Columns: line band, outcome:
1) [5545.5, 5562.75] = -0.4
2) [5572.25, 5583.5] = 0.5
